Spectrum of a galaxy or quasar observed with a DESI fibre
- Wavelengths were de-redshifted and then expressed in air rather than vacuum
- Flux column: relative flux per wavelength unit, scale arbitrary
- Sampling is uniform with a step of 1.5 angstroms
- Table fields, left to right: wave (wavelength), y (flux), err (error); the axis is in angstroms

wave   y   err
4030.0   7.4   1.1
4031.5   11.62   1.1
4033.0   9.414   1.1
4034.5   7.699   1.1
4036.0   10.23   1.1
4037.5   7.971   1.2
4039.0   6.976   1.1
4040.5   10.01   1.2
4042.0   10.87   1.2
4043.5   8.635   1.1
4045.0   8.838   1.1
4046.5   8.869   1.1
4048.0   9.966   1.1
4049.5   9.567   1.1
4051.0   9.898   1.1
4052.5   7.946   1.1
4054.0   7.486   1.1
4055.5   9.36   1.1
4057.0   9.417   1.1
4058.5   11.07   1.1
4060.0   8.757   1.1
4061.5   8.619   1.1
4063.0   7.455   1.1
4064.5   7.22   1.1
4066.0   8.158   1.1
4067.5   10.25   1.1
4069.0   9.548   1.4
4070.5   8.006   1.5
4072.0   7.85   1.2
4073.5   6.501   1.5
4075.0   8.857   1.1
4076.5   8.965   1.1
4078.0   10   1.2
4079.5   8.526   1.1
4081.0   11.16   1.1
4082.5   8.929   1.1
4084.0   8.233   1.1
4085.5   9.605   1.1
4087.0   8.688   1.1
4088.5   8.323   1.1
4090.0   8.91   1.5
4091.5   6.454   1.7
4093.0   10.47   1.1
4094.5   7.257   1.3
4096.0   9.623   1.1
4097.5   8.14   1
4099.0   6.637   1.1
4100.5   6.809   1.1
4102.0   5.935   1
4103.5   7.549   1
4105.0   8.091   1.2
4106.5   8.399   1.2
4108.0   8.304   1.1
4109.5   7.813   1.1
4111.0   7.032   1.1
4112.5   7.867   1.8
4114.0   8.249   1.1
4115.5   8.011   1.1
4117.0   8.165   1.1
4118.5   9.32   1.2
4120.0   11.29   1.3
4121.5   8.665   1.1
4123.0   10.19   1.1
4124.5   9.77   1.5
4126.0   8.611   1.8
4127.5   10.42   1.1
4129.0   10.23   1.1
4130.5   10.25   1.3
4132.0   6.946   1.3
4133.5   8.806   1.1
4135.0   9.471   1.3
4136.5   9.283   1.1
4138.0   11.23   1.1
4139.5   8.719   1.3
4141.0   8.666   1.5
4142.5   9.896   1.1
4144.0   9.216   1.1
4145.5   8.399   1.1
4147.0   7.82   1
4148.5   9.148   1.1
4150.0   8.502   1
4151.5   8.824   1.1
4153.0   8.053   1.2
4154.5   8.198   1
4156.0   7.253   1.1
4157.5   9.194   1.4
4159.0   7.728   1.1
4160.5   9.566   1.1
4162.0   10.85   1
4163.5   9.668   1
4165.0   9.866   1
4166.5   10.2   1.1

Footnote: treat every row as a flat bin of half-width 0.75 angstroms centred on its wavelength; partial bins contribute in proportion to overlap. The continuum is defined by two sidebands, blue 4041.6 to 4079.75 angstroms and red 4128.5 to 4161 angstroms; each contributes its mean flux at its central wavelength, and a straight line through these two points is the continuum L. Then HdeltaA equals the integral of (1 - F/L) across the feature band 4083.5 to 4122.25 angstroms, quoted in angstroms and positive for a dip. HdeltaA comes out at 2.79 angstroms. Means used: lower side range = 8.86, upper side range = 8.87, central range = 8.22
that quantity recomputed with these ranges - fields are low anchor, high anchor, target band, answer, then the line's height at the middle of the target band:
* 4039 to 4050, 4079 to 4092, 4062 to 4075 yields 1.2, 9.04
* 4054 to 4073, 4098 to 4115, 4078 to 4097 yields -1.9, 8.06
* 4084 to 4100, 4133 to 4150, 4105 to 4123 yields 0.4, 8.71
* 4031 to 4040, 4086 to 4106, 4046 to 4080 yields -1.2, 8.49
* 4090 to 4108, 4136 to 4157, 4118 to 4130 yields -2.1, 8.34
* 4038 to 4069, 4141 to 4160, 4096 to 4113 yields 2.2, 8.75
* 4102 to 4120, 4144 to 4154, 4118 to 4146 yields -3.8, 8.33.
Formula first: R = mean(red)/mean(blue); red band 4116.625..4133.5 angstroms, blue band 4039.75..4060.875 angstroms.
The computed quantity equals 1.01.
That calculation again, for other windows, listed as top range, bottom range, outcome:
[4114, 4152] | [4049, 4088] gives 1.04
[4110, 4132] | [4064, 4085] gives 1.03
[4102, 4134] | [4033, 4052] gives 0.95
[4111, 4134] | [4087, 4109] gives 1.14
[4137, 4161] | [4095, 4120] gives 1.10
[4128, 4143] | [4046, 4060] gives 1.01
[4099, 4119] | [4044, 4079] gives 0.88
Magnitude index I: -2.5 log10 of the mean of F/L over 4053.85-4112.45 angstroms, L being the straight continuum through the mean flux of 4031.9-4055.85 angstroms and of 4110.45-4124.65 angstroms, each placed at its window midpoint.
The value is 0.06 mag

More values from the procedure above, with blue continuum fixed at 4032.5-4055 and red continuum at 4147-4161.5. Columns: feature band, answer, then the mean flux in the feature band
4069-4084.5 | 0.009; 8.75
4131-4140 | -0.066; 9.12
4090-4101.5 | 0.105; 7.93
